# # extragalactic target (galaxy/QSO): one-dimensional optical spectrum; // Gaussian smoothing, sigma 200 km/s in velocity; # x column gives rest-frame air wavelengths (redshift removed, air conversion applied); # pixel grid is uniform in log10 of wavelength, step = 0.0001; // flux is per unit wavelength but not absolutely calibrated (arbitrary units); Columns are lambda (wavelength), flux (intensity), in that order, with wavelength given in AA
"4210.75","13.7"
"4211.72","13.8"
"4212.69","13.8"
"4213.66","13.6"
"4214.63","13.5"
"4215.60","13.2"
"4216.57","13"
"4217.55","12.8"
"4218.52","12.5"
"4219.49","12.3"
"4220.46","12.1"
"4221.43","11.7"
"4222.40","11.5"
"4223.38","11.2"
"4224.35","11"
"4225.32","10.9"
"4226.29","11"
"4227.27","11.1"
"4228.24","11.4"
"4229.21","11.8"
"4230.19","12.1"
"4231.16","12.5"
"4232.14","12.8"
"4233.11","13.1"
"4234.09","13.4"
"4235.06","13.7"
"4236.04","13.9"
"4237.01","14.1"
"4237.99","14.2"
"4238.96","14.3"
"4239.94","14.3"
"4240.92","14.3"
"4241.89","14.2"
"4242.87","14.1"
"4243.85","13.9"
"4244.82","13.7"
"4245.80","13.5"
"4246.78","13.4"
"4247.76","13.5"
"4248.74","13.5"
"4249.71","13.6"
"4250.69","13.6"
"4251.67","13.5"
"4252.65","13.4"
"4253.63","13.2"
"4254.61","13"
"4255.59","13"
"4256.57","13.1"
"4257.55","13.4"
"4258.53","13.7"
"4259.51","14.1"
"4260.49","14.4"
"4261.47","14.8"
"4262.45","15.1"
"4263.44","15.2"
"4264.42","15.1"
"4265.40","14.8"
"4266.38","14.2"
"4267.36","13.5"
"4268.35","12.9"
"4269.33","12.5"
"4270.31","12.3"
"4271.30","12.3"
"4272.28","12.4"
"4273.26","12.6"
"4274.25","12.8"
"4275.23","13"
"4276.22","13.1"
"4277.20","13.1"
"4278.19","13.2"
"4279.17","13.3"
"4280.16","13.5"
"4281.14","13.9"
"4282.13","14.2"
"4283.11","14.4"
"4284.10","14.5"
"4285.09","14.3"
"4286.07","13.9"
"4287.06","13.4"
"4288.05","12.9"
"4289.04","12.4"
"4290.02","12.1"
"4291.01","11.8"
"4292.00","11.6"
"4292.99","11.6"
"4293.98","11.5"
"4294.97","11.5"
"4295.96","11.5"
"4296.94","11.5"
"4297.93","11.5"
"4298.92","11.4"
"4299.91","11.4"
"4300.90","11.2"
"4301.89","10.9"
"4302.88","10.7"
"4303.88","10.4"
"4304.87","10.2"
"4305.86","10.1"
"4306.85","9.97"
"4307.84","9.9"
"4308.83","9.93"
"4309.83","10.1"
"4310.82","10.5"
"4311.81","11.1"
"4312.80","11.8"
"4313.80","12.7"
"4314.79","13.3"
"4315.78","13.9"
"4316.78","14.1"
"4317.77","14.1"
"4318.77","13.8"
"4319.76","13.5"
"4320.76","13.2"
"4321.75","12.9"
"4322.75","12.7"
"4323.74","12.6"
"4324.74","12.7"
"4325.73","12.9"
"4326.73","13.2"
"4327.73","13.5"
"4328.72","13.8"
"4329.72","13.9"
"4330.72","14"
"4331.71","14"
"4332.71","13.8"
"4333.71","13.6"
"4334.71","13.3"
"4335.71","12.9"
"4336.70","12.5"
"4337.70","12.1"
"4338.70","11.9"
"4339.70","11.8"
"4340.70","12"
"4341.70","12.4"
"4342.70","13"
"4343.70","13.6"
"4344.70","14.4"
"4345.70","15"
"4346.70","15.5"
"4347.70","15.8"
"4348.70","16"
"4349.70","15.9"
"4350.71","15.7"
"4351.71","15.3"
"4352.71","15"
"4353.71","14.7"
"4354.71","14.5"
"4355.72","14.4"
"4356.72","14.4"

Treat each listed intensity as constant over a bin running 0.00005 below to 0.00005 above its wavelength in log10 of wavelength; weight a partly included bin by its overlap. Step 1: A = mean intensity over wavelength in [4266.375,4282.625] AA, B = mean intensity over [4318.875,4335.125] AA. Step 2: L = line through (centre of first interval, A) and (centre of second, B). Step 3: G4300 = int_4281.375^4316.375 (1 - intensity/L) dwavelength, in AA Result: 3.6 AA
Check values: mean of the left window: 13.1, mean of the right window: 13.4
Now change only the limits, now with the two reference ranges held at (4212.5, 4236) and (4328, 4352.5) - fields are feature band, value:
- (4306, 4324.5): 1.8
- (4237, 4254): -1.6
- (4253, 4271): -1.3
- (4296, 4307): 2.0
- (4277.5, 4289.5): -0.5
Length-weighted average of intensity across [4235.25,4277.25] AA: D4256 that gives 13.6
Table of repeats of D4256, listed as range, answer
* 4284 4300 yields 12.3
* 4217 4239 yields 12.4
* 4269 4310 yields 12.1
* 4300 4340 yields 12.3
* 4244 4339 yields 12.8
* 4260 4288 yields 13.7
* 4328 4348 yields 13.4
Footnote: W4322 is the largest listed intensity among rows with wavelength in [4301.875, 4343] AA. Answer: 14.1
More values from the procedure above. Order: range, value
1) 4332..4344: 13.8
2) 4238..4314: 15.2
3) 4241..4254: 14.2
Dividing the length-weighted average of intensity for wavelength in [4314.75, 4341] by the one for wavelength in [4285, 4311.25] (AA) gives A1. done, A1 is 1.2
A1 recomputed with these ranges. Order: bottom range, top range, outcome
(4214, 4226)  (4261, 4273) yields 1.13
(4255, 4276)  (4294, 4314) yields 0.80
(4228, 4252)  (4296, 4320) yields 0.86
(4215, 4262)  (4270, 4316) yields 0.93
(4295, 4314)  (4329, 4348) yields 1.24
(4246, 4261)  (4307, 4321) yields 0.90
